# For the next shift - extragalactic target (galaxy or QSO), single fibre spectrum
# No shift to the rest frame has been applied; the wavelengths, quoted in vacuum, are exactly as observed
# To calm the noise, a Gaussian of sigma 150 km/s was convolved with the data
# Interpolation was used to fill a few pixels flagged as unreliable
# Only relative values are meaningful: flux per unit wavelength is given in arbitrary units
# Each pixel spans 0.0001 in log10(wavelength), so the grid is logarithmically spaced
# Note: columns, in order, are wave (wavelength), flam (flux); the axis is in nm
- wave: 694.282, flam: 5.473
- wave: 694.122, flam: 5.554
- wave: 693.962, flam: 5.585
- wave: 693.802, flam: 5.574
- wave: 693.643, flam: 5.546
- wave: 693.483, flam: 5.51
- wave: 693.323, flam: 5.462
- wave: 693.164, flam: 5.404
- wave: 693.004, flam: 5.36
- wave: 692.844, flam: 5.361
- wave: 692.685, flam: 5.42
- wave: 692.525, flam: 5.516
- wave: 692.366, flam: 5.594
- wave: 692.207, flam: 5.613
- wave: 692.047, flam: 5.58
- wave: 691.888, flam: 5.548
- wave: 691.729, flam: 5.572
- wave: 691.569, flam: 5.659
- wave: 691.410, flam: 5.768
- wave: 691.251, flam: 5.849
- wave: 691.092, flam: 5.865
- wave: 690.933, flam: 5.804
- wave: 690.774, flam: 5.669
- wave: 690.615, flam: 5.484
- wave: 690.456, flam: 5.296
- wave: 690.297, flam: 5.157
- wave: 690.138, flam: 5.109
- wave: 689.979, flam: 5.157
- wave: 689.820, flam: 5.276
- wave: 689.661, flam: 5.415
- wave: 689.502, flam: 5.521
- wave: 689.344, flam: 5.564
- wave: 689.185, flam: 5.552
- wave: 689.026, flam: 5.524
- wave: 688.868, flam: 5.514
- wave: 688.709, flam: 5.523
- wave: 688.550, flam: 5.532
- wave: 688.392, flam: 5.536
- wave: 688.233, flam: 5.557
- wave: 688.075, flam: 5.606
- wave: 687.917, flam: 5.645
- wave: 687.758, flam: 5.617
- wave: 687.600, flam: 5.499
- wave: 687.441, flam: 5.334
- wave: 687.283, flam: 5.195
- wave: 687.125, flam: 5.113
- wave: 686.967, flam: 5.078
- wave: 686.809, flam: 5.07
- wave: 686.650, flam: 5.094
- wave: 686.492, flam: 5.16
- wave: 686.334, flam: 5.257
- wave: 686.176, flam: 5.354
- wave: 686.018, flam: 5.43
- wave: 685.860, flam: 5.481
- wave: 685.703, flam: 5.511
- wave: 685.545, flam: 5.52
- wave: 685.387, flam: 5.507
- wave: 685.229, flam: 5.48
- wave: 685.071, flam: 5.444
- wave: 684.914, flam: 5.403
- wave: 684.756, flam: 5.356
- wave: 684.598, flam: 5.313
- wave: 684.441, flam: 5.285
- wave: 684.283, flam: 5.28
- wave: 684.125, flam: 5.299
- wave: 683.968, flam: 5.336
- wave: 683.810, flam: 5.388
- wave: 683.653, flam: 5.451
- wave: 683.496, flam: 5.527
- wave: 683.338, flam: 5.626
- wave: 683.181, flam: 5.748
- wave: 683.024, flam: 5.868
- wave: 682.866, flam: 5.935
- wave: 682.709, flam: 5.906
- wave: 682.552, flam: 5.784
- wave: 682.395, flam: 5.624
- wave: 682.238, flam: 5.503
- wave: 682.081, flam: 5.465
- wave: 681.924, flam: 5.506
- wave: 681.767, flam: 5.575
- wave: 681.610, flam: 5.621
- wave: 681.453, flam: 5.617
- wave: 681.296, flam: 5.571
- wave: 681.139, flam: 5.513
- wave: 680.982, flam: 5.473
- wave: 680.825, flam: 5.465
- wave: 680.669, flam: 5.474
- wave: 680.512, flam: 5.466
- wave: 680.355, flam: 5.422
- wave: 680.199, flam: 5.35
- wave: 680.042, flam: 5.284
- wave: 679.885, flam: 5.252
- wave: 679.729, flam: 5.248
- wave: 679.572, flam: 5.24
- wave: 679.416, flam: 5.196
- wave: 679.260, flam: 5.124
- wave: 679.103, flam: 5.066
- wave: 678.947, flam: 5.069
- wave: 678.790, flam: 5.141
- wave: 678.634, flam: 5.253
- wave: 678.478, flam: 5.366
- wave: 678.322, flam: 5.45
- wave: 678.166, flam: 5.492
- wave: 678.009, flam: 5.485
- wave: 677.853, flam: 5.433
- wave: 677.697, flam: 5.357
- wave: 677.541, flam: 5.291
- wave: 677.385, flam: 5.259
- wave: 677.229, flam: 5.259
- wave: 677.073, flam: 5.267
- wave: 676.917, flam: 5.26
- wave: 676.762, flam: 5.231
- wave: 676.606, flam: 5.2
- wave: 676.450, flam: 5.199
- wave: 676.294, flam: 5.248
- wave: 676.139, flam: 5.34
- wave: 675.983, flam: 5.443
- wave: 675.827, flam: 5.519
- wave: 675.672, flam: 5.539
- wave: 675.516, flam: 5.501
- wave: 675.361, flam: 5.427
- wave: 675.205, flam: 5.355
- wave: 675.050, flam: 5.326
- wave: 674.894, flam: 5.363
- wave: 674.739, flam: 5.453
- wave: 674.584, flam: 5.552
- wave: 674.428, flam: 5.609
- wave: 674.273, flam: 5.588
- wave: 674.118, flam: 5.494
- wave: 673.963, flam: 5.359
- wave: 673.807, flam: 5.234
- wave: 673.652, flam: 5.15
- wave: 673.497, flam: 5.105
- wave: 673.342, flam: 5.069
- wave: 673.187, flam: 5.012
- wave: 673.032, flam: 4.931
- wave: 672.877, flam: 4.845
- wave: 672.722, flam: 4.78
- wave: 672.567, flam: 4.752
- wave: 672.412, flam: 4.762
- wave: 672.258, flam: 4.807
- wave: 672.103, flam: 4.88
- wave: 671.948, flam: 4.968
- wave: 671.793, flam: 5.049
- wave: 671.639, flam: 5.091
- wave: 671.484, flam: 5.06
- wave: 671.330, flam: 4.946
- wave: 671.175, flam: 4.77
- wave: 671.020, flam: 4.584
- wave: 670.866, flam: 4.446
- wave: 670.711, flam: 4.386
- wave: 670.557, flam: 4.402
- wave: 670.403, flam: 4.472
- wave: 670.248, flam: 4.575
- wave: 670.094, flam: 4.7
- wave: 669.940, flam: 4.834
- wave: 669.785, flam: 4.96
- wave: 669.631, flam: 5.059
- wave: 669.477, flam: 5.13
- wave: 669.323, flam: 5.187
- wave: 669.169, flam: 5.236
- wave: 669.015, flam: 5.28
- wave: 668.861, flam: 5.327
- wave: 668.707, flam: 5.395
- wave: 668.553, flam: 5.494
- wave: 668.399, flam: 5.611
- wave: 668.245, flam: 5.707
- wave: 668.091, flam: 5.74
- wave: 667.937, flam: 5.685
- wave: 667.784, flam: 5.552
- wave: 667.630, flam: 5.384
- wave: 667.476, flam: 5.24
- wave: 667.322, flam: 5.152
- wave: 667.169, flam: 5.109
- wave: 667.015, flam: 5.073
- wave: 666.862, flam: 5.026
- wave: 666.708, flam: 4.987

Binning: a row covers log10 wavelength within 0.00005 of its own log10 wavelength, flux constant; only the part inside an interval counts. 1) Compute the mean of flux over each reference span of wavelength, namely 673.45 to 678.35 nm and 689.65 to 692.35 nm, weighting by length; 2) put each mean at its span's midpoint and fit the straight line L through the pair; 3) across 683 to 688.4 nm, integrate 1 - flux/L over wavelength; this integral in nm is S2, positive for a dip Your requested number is 0.06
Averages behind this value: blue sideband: 5.37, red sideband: 5.52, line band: 5.4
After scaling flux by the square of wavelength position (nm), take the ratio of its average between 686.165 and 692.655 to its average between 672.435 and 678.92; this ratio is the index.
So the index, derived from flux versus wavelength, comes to 1.08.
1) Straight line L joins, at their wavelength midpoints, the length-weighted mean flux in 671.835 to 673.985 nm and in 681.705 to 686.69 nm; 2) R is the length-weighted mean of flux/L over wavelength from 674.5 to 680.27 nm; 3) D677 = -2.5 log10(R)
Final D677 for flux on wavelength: -0.03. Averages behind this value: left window 4.96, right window 5.49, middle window 5.32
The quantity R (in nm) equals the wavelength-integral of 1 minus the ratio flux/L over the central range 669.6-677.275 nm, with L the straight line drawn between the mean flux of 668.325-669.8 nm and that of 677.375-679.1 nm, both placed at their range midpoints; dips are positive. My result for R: 0.31 nm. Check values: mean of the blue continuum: 5.28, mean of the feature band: 5.08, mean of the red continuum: 5.32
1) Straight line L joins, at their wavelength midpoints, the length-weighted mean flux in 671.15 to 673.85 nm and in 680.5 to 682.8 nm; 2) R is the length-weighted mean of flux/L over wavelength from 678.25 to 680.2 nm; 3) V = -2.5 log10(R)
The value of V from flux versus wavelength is 0.04 mag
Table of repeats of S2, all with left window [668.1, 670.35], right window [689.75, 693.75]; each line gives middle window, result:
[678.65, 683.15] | -0.09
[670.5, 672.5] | 0.17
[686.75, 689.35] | 0.01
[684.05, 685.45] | 0.01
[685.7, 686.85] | 0.03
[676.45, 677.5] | 0.01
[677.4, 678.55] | -0.02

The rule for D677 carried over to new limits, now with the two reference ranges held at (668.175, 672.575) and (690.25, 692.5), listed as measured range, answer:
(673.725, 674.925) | -0.08 mag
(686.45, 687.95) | 0.04 mag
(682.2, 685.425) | -0.03 mag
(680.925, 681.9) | -0.05 mag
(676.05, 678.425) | -0.03 mag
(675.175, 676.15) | -0.07 mag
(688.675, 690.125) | 0.02 mag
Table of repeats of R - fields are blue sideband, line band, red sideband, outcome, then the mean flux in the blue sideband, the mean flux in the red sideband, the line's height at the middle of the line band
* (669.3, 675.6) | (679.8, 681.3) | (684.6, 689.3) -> -0.05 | 5.02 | 5.41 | 5.24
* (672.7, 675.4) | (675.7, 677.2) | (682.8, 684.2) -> 0.01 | 5.27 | 5.57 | 5.34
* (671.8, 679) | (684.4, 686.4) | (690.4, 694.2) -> 0.01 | 5.25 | 5.57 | 5.44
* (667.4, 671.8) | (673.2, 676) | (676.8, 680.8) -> -0.10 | 5.08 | 5.3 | 5.2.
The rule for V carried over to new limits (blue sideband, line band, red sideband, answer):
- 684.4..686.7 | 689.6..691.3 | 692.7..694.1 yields 0.00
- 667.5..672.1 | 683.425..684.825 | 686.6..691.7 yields 0.00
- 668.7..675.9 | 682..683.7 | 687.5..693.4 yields -0.07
